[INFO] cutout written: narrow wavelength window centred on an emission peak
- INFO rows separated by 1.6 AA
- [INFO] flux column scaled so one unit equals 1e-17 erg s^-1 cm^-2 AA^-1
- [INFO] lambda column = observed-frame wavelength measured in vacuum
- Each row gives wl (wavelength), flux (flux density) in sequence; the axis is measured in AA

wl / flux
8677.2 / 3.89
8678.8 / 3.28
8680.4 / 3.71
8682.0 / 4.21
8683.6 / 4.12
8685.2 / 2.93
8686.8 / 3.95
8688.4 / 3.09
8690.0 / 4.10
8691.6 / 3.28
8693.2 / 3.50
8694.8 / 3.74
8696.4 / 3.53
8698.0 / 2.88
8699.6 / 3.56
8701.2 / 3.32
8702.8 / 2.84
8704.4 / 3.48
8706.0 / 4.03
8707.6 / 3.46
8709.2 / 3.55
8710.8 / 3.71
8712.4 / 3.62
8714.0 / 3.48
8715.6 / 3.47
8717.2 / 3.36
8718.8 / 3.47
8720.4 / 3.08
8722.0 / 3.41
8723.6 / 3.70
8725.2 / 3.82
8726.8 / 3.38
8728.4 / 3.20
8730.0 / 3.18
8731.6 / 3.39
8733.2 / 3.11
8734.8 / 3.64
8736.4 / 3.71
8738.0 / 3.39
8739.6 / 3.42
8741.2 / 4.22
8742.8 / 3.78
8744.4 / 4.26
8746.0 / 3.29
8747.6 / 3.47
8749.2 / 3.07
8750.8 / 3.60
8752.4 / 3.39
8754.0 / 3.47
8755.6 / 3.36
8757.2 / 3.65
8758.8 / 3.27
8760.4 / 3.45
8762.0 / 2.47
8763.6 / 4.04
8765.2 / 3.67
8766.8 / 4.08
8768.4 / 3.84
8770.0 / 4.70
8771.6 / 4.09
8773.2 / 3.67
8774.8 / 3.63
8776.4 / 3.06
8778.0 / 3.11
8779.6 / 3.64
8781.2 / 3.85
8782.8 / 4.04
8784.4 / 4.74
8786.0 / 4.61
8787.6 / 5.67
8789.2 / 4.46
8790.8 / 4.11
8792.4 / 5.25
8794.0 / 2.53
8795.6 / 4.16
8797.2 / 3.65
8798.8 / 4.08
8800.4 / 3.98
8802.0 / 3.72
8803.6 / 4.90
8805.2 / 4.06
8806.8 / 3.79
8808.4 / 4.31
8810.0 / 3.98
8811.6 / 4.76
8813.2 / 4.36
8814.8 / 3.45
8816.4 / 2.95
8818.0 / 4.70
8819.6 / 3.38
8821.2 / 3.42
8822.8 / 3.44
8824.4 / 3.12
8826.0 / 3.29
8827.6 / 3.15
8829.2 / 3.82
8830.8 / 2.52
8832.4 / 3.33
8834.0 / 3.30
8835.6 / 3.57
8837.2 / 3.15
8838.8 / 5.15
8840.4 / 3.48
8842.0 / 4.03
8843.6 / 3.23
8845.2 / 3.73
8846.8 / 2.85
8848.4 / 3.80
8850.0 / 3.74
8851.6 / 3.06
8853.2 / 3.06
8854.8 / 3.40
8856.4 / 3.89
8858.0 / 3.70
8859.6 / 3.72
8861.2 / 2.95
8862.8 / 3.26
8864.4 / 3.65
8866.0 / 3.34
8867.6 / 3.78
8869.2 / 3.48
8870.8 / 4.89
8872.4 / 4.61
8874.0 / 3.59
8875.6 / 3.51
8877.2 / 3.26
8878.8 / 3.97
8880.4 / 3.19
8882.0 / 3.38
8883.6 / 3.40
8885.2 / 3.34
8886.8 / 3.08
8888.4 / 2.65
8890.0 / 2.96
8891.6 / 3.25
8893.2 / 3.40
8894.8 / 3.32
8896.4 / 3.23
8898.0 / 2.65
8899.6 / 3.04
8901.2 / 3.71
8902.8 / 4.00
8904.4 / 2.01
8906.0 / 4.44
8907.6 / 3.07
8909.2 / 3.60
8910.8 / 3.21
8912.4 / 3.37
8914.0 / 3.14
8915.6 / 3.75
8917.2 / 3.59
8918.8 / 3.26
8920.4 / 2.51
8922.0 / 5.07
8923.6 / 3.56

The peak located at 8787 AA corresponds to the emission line [S II]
